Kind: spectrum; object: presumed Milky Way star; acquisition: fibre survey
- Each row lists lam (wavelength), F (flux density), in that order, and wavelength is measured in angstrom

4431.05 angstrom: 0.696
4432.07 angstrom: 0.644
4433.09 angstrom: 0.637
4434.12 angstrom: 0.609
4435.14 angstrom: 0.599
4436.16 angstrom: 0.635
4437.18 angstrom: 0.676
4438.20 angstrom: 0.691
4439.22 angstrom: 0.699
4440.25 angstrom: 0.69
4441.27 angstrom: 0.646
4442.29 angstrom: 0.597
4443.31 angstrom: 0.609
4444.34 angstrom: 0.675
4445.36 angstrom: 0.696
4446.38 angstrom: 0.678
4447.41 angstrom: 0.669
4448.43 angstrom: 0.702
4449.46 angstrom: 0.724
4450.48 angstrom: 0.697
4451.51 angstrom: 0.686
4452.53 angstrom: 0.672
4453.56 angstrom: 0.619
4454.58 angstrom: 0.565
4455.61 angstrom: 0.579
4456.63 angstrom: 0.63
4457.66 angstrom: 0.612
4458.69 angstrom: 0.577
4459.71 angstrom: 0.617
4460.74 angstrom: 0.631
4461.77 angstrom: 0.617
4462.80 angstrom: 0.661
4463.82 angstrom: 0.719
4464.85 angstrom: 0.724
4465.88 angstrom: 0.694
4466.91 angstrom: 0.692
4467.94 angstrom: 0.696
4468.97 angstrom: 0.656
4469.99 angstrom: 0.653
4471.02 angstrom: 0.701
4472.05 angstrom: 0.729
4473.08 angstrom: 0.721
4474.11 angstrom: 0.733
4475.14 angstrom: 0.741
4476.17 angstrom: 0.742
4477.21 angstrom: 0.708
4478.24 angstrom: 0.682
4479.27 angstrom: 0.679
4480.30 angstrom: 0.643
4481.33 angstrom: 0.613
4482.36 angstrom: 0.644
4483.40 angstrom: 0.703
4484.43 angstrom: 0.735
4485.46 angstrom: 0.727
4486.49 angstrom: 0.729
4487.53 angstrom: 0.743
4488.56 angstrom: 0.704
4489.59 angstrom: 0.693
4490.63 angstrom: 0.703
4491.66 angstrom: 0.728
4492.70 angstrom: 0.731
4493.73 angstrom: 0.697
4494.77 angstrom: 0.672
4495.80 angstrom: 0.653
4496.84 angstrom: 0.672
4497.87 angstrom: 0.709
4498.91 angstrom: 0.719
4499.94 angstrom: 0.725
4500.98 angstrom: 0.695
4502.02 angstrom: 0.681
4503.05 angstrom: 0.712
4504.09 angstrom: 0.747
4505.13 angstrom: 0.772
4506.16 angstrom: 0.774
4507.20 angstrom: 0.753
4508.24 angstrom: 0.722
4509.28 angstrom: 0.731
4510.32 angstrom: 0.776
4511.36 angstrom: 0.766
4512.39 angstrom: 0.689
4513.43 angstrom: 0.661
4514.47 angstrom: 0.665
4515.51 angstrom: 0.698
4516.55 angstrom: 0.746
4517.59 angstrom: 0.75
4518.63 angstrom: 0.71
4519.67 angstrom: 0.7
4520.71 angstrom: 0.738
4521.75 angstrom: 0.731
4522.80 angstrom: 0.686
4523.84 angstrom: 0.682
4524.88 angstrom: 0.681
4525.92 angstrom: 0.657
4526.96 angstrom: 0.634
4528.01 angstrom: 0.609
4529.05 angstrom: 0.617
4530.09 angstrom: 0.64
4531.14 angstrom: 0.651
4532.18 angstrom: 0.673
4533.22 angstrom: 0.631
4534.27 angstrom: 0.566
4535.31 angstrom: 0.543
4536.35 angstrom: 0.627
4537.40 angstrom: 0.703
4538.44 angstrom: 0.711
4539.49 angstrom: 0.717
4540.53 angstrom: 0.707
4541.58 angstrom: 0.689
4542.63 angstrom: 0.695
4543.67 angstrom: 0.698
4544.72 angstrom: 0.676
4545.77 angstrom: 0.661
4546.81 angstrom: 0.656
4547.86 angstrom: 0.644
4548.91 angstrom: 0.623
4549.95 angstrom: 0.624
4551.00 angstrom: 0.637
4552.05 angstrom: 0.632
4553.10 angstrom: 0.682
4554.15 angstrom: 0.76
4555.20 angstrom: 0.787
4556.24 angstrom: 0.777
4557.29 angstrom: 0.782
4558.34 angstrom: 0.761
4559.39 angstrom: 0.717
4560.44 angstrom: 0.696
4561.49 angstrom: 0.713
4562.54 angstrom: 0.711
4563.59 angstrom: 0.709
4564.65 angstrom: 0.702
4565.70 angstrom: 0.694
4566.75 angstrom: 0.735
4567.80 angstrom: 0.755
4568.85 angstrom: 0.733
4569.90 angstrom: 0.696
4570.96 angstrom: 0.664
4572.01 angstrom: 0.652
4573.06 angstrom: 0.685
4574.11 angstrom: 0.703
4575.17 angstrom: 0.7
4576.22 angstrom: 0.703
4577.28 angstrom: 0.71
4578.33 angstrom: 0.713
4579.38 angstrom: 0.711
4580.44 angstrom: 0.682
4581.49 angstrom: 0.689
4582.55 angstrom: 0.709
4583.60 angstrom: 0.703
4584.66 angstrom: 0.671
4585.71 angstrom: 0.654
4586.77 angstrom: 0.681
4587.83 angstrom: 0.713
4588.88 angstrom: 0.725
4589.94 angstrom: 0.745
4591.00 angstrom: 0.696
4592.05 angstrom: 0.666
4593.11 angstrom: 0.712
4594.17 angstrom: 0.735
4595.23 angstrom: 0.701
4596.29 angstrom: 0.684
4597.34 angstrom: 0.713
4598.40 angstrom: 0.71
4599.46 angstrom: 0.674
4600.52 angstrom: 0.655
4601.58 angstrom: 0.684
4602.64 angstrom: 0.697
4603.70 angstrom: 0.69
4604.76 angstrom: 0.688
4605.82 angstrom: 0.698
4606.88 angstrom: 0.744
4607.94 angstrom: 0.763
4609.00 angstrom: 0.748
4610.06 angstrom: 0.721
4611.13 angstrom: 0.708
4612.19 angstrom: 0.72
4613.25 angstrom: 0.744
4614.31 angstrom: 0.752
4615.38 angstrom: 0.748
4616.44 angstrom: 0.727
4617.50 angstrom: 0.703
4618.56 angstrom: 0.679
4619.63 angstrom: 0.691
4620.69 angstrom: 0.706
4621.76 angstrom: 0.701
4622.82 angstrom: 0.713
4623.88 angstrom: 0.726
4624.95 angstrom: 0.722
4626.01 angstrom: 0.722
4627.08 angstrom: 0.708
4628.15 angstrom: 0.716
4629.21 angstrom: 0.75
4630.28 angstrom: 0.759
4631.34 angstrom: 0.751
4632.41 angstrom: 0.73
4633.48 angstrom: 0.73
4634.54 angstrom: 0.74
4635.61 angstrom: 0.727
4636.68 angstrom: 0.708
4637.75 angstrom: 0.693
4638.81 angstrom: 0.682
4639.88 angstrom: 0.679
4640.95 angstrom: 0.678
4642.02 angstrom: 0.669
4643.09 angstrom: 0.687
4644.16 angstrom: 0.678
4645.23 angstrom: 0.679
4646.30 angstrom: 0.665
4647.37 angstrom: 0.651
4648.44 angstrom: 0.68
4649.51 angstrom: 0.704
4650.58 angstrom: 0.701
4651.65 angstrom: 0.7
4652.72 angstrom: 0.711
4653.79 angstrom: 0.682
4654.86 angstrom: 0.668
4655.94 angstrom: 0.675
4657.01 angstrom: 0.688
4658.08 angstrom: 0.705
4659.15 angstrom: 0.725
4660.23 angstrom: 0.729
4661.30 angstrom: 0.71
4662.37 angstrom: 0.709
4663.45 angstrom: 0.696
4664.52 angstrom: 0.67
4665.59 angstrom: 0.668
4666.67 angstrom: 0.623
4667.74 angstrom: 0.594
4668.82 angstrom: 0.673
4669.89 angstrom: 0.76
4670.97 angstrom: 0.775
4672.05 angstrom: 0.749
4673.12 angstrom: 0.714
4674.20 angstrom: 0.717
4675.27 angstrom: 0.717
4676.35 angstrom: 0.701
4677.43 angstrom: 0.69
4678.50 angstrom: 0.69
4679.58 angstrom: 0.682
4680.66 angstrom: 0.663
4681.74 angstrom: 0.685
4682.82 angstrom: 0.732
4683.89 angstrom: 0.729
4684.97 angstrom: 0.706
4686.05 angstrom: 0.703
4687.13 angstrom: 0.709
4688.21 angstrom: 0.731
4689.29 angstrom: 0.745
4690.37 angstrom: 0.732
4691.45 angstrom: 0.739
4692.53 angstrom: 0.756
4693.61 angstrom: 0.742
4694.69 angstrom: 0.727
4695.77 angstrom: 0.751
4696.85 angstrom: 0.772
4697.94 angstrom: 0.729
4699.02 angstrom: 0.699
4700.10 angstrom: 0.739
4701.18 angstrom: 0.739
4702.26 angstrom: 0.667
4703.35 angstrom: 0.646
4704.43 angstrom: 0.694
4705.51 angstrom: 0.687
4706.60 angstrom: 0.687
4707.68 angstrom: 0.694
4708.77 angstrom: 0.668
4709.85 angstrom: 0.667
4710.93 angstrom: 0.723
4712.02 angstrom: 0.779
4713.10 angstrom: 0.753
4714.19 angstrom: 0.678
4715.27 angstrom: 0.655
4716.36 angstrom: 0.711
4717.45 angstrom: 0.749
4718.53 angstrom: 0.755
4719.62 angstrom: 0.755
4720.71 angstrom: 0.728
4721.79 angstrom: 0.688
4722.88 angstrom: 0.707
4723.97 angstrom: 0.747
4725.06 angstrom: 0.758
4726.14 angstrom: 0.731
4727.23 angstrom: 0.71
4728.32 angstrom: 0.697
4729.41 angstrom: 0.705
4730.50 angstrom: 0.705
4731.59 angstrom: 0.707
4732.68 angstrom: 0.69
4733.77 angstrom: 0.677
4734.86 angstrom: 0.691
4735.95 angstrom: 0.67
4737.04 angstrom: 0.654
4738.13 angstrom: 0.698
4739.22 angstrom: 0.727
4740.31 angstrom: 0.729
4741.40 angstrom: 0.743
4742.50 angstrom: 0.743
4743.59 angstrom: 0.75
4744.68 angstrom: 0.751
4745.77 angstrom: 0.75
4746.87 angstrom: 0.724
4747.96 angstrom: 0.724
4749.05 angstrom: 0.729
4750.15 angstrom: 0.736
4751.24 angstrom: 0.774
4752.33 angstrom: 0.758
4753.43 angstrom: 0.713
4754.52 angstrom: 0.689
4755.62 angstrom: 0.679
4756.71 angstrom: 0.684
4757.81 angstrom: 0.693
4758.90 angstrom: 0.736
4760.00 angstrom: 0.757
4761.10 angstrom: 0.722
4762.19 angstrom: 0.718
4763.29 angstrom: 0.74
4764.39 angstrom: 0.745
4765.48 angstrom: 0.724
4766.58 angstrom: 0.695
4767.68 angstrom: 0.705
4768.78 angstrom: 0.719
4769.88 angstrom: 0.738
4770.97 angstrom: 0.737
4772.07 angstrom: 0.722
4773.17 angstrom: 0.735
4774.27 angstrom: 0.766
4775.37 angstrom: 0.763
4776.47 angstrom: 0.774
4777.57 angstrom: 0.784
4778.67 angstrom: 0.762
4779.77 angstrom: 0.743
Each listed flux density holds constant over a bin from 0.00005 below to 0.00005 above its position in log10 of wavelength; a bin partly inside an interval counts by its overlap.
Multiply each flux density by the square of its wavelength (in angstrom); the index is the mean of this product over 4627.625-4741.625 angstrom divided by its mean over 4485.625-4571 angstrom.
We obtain 1.09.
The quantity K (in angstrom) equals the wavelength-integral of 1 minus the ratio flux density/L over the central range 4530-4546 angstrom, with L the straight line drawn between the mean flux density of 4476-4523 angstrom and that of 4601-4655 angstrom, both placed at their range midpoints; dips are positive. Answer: 1.1 angstrom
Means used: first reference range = 0.71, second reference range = 0.709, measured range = 0.662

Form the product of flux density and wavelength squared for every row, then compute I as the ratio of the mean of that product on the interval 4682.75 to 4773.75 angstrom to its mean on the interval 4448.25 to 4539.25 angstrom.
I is 1.2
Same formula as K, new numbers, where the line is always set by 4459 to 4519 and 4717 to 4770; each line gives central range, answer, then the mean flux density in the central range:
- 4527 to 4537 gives 1.23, 0.619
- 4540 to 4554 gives 0.81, 0.666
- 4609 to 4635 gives -0.44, 0.724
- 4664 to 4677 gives 0.34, 0.697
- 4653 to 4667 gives 0.49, 0.69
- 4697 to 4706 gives 0.18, 0.703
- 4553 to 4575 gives -0.37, 0.72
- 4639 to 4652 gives 0.60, 0.68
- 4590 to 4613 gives 0.14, 0.706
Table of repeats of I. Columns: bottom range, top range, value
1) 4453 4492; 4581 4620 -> 1.10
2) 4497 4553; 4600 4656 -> 1.08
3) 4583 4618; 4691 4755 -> 1.07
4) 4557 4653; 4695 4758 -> 1.07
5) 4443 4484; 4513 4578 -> 1.06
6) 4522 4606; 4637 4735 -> 1.08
